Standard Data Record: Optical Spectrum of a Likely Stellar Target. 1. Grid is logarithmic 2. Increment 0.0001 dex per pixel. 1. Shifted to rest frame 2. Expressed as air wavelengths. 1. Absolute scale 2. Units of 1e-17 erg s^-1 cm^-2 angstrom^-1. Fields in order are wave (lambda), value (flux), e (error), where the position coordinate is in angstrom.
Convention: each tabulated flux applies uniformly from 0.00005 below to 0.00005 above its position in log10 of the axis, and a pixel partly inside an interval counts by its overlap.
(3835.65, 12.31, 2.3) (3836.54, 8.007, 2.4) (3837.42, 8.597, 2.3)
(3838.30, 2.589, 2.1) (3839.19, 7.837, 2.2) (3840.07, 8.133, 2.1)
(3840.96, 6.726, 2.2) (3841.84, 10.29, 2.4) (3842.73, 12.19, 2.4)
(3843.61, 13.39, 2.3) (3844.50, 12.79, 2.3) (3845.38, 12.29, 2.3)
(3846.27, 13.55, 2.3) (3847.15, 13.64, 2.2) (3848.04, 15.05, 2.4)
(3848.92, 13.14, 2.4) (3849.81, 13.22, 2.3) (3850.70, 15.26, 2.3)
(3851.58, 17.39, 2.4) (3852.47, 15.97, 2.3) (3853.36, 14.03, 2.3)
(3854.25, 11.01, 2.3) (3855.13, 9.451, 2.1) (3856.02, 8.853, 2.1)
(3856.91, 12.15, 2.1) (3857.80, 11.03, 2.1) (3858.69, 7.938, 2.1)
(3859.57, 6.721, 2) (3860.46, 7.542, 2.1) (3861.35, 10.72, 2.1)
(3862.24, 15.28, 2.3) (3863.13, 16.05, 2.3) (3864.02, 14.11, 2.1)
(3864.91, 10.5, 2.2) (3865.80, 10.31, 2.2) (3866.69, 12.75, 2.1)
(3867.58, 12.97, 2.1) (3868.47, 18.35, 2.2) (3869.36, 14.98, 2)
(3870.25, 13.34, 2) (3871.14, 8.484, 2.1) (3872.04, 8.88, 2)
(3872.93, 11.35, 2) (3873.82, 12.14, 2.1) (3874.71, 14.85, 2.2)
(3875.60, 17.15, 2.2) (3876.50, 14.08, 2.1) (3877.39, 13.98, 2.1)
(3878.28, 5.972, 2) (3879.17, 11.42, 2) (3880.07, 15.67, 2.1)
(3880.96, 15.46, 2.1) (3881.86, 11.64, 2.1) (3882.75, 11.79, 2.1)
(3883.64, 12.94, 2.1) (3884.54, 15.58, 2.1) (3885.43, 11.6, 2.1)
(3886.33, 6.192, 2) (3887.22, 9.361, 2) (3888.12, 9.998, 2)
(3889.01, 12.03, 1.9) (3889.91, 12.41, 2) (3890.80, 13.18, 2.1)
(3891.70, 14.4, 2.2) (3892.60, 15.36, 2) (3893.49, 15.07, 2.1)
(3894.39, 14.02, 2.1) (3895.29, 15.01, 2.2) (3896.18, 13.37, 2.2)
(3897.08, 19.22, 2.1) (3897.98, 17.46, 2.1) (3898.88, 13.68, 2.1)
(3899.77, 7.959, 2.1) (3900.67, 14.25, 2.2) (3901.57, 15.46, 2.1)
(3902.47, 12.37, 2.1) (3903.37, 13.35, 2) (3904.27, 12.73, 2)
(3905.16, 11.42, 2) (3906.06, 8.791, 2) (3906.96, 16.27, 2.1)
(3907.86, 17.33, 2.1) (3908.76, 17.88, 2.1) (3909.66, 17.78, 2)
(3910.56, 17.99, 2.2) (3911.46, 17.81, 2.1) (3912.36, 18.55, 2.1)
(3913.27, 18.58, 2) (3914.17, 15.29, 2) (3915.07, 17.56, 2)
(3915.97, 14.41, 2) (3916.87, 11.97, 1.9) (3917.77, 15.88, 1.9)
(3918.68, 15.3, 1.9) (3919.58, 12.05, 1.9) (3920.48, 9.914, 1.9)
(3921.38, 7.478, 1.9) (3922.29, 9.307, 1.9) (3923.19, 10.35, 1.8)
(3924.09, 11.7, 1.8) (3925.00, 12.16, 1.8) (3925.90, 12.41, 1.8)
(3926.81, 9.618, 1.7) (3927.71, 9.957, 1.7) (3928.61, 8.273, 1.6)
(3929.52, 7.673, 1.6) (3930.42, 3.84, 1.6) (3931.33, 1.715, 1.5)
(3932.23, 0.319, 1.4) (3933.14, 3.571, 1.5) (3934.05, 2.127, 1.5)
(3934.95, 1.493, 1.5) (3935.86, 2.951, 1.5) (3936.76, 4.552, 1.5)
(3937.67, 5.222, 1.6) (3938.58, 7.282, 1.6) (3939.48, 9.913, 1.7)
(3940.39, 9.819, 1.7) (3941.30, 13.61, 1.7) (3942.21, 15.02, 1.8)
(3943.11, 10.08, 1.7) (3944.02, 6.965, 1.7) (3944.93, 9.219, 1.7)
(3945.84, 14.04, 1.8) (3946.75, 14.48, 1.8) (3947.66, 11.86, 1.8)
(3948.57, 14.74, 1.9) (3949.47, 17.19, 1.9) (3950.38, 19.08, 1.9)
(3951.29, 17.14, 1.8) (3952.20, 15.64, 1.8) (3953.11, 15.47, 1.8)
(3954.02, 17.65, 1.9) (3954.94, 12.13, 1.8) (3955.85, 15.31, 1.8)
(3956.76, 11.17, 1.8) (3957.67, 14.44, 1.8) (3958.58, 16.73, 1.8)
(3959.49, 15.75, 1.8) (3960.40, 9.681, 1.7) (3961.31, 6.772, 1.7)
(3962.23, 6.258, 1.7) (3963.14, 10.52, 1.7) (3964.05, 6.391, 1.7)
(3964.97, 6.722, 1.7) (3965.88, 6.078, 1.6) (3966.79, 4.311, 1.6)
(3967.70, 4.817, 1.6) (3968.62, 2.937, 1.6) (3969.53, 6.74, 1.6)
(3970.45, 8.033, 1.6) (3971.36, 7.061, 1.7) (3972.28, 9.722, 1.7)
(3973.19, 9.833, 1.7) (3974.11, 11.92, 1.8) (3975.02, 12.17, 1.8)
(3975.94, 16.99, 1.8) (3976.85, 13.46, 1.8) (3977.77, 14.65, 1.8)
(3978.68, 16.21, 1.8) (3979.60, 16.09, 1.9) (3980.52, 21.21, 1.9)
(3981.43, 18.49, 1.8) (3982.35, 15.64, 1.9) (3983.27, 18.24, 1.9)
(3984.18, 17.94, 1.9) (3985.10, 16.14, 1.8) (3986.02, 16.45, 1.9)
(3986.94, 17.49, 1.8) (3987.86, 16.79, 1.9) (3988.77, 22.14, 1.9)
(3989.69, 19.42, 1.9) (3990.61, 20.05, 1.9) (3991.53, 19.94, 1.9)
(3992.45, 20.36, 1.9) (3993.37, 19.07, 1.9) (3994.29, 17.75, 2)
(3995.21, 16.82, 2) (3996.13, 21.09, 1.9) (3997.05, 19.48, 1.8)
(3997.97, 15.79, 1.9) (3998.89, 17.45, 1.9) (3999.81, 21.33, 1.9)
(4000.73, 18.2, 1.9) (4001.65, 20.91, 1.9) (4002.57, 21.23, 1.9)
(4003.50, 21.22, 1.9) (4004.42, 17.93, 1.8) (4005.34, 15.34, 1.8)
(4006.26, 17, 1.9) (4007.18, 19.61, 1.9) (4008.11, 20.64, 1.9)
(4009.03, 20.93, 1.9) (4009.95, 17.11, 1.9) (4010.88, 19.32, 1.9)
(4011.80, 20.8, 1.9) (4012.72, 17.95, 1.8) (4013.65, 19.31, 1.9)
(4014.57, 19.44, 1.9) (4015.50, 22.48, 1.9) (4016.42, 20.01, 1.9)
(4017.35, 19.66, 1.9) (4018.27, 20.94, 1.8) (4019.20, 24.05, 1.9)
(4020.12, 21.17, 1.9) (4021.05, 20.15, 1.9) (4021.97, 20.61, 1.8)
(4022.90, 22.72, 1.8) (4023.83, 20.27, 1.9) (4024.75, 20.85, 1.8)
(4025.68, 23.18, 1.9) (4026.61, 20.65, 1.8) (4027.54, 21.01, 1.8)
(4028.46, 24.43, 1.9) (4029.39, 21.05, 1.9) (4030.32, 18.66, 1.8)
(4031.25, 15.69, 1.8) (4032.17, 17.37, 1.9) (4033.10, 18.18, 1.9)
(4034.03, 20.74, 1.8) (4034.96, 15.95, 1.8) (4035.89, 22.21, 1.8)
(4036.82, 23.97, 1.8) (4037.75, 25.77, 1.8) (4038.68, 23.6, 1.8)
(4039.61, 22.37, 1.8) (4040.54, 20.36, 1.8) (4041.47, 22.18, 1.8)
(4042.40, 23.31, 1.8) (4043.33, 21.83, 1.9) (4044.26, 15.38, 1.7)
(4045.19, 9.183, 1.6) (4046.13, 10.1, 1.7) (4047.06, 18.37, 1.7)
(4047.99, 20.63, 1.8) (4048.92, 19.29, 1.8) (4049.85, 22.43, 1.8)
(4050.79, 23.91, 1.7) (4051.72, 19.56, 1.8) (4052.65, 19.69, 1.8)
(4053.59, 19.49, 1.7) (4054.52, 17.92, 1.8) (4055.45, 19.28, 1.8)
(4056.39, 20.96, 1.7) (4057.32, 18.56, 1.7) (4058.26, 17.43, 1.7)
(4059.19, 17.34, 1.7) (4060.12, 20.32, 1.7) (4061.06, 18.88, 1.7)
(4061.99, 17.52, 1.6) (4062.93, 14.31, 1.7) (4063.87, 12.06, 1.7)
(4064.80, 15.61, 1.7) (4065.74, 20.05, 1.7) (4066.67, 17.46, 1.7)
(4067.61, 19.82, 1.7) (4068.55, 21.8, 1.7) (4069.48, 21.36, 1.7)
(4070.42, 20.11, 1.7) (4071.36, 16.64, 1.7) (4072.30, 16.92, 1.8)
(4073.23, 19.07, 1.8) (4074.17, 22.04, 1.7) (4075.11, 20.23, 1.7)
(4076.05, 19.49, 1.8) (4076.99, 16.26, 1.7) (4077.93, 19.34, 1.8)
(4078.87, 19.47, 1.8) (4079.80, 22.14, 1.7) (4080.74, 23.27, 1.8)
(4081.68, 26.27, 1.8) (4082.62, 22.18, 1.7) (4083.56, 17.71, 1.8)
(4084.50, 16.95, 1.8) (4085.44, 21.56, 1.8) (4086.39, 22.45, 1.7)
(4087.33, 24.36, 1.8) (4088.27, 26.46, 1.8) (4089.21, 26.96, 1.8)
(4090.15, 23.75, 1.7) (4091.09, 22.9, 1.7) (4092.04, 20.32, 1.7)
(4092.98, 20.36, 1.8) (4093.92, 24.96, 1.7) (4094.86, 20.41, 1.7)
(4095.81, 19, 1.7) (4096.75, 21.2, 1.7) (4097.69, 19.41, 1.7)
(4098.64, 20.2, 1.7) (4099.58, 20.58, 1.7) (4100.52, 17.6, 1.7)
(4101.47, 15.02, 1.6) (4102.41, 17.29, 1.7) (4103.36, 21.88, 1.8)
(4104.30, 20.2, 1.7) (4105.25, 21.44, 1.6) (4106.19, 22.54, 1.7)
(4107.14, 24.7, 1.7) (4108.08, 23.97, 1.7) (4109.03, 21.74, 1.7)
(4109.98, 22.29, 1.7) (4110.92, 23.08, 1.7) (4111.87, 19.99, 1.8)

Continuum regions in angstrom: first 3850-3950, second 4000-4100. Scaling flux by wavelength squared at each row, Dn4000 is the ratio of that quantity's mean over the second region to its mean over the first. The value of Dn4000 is 1.81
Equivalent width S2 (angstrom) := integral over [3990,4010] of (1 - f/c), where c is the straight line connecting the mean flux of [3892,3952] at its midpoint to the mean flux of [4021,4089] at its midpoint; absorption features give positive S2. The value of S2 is -3.0 angstrom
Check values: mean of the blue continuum 12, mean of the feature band 19.1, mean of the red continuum 19.9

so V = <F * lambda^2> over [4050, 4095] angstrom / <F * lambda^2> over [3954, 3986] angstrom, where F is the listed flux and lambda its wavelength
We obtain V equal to 1.78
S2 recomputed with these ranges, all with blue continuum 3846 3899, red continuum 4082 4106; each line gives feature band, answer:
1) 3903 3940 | 9.4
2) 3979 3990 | -0.6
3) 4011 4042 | -3.8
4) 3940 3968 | 6.8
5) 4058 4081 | 1.6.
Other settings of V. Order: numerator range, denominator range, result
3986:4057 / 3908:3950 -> 1.90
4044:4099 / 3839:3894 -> 1.78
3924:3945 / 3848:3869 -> 0.62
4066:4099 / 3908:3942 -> 2.16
